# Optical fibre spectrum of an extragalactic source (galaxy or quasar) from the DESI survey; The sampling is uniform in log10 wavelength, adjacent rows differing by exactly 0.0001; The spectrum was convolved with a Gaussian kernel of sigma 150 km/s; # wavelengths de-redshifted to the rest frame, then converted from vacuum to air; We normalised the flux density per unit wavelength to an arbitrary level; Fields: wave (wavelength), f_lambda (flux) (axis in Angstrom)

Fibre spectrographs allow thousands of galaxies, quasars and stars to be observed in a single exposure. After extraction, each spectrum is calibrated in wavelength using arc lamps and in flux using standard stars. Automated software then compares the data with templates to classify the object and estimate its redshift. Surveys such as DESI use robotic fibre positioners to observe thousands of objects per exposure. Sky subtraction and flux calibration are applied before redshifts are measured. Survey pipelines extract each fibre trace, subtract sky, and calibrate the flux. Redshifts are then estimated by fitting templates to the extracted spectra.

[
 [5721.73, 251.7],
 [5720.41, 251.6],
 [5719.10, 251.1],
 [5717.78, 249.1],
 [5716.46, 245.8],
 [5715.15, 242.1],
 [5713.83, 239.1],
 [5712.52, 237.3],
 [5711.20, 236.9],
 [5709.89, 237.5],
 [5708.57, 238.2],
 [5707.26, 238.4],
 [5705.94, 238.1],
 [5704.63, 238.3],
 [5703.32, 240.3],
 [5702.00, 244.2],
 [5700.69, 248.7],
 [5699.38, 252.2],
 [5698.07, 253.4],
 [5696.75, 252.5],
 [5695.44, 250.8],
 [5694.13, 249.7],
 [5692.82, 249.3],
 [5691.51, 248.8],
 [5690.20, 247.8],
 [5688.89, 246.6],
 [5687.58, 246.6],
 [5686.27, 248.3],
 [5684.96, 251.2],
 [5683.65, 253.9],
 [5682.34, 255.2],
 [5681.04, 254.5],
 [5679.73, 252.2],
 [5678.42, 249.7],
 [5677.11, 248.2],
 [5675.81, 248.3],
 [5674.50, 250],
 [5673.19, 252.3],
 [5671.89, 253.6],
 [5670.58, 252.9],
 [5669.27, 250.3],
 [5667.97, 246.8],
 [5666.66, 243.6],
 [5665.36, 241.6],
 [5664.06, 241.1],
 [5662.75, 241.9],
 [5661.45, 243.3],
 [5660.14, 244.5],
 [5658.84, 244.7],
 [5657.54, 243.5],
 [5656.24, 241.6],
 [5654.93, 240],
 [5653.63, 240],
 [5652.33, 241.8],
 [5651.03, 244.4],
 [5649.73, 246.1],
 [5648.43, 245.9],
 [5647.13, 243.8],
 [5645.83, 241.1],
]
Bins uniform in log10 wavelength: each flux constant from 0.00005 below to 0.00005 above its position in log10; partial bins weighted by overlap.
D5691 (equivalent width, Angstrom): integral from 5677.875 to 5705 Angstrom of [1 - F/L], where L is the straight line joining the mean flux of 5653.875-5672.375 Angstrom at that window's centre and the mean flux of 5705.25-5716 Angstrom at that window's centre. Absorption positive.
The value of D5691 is -0.9 Angstrom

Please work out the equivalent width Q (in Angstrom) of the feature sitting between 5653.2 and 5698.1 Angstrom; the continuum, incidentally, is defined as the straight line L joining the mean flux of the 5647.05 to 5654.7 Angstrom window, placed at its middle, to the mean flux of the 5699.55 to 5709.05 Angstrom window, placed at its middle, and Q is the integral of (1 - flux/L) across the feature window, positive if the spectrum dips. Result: -0.97 Angstrom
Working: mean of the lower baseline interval 244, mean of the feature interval 248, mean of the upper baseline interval 242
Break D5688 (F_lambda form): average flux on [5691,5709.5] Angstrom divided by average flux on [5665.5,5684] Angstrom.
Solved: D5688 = 0.98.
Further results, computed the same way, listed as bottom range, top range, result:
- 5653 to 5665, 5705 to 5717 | 0.99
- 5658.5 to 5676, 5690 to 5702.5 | 1.01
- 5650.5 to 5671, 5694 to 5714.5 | 1.00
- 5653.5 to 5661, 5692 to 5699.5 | 1.04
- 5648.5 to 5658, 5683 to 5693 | 1.03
